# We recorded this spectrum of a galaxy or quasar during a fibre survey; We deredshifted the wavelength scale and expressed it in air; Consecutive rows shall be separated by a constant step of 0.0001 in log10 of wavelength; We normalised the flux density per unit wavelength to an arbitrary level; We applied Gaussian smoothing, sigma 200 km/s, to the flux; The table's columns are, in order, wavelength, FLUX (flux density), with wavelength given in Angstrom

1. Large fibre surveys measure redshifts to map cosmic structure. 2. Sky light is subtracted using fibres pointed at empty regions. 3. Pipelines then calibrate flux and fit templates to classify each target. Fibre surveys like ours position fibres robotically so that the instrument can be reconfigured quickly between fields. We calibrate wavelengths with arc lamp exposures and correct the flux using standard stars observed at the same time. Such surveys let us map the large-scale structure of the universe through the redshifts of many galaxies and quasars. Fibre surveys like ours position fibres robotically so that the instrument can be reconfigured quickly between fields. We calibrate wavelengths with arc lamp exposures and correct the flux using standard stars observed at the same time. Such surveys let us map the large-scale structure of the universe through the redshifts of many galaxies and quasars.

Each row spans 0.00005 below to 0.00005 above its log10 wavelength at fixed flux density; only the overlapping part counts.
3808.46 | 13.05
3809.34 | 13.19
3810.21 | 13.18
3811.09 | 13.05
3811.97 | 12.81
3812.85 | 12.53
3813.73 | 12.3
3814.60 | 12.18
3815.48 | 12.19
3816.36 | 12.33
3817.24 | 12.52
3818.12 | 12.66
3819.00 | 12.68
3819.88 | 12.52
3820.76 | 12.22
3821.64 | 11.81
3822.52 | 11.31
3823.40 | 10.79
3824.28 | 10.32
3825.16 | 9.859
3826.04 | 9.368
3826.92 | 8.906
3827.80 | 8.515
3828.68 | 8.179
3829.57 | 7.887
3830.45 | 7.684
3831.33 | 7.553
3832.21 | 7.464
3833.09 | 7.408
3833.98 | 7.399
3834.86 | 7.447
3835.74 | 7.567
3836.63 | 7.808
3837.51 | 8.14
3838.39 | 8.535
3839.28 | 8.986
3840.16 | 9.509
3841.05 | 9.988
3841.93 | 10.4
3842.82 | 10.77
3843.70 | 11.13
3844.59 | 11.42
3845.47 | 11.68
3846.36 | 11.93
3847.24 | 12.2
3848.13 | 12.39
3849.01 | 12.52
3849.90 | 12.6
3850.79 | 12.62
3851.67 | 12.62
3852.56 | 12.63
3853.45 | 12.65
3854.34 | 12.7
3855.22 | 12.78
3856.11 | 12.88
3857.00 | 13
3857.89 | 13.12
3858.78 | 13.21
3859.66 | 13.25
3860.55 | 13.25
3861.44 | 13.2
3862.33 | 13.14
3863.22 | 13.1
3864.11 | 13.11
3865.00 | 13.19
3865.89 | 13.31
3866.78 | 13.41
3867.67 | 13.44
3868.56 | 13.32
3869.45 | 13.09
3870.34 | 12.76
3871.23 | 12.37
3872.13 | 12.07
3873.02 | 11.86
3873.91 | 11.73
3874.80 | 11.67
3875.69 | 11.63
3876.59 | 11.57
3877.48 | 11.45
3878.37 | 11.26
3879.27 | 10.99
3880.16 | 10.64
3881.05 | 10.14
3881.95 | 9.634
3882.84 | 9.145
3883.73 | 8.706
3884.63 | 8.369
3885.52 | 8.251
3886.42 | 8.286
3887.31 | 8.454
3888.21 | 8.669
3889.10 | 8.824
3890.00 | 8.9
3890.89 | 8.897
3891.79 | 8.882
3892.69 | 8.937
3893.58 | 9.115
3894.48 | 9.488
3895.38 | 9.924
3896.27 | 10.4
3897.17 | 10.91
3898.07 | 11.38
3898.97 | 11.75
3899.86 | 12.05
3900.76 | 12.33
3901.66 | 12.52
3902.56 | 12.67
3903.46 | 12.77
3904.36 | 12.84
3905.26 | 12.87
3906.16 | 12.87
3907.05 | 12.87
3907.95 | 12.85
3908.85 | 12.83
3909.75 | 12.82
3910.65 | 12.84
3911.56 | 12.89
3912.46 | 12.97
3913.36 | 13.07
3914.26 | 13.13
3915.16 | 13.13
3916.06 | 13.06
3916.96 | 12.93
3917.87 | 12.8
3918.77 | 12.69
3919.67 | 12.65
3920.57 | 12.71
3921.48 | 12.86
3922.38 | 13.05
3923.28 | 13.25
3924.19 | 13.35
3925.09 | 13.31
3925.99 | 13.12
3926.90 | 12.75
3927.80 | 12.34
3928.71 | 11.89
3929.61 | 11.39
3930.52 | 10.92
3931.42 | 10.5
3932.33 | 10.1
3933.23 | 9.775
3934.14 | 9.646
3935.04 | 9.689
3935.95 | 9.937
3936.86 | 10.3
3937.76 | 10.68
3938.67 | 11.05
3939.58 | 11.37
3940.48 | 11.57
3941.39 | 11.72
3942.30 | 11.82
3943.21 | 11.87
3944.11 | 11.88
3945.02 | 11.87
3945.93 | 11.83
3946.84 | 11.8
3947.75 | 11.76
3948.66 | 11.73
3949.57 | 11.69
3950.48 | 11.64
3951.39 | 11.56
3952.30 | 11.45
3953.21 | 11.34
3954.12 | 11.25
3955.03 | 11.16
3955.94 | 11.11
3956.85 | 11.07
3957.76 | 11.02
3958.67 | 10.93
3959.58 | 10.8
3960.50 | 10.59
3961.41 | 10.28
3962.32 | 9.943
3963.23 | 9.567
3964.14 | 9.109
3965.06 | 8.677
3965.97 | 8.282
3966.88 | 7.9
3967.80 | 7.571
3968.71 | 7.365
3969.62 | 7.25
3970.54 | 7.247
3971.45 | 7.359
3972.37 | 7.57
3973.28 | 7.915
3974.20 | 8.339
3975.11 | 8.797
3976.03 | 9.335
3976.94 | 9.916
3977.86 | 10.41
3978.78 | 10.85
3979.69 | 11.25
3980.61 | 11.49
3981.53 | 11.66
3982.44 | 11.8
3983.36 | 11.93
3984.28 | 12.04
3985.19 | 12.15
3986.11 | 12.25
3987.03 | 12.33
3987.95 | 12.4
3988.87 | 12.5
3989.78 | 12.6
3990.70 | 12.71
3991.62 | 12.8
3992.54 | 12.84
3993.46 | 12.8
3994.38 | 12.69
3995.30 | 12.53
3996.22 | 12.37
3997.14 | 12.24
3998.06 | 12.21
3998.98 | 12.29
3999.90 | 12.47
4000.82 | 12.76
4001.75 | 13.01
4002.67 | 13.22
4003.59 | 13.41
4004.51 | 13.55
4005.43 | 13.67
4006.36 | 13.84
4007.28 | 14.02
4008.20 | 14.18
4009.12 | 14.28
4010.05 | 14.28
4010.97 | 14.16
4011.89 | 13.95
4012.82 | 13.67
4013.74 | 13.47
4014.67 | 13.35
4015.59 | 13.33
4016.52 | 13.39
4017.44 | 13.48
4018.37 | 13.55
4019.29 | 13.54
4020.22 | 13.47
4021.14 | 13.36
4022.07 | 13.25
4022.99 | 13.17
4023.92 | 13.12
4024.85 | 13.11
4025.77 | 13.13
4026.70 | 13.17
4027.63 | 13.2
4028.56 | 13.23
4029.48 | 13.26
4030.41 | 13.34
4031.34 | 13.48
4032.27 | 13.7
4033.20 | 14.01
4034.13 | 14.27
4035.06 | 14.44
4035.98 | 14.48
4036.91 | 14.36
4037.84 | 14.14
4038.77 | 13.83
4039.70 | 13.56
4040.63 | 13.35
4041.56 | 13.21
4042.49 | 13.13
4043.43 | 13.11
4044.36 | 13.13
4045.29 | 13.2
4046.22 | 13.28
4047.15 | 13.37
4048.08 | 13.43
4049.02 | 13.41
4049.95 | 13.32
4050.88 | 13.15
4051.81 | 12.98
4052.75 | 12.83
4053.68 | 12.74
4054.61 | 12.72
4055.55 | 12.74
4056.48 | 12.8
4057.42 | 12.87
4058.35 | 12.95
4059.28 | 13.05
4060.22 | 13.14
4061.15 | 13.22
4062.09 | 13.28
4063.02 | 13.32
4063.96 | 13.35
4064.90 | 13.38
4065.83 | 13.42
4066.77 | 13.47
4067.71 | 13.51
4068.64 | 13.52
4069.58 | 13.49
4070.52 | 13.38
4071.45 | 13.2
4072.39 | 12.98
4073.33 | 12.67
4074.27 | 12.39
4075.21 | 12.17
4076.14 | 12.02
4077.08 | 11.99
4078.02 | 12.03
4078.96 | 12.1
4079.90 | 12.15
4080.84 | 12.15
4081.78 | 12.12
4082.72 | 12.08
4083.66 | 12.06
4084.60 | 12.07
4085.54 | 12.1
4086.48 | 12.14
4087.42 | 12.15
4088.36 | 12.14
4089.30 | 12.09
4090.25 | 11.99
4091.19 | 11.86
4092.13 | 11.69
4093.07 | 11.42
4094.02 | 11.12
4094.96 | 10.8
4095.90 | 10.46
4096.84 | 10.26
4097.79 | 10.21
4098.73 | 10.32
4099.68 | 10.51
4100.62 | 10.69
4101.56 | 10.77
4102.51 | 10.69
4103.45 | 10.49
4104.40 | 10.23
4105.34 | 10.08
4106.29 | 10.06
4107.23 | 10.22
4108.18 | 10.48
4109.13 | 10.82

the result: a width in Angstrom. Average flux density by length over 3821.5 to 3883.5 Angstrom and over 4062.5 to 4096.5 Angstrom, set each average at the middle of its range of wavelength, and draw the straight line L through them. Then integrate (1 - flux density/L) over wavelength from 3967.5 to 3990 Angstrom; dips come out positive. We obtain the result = 3.1 Angstrom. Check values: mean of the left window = 11.1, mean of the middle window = 10.2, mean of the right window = 12.4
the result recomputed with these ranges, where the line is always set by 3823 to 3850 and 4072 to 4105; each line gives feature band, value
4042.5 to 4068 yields -4.2 Angstrom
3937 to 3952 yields -1.7 Angstrom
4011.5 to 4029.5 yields -3.8 Angstrom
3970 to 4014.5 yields -4.9 Angstrom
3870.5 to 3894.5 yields -0.4 Angstrom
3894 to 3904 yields -1.4 Angstrom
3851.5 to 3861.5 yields -3.4 Angstrom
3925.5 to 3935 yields -0.8 Angstrom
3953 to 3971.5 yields 1.8 Angstrom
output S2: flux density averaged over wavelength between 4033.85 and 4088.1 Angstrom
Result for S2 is 13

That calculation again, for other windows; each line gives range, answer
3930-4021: 11.5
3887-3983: 11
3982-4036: 13.2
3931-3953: 11.1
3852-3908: 11.5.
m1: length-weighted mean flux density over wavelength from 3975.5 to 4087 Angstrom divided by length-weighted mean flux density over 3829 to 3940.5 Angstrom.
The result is 1.1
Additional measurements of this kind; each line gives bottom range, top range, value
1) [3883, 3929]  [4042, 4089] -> 1.11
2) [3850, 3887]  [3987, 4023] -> 1.11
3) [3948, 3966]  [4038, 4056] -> 1.23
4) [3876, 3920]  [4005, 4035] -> 1.22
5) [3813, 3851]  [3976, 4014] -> 1.22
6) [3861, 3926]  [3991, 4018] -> 1.13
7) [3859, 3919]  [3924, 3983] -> 0.91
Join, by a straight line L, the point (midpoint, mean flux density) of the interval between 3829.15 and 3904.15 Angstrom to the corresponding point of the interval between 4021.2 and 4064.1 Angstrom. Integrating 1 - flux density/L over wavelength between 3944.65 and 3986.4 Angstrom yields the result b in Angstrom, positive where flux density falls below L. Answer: 6.8 Angstrom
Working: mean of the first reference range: 10.9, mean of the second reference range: 13.3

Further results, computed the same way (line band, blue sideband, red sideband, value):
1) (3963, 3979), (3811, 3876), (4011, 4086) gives 5.1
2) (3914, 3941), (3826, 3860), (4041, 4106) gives -1.8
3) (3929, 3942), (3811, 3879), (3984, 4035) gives 1.8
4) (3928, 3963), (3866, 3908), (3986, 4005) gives 2.4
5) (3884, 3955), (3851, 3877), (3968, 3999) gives 2.5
